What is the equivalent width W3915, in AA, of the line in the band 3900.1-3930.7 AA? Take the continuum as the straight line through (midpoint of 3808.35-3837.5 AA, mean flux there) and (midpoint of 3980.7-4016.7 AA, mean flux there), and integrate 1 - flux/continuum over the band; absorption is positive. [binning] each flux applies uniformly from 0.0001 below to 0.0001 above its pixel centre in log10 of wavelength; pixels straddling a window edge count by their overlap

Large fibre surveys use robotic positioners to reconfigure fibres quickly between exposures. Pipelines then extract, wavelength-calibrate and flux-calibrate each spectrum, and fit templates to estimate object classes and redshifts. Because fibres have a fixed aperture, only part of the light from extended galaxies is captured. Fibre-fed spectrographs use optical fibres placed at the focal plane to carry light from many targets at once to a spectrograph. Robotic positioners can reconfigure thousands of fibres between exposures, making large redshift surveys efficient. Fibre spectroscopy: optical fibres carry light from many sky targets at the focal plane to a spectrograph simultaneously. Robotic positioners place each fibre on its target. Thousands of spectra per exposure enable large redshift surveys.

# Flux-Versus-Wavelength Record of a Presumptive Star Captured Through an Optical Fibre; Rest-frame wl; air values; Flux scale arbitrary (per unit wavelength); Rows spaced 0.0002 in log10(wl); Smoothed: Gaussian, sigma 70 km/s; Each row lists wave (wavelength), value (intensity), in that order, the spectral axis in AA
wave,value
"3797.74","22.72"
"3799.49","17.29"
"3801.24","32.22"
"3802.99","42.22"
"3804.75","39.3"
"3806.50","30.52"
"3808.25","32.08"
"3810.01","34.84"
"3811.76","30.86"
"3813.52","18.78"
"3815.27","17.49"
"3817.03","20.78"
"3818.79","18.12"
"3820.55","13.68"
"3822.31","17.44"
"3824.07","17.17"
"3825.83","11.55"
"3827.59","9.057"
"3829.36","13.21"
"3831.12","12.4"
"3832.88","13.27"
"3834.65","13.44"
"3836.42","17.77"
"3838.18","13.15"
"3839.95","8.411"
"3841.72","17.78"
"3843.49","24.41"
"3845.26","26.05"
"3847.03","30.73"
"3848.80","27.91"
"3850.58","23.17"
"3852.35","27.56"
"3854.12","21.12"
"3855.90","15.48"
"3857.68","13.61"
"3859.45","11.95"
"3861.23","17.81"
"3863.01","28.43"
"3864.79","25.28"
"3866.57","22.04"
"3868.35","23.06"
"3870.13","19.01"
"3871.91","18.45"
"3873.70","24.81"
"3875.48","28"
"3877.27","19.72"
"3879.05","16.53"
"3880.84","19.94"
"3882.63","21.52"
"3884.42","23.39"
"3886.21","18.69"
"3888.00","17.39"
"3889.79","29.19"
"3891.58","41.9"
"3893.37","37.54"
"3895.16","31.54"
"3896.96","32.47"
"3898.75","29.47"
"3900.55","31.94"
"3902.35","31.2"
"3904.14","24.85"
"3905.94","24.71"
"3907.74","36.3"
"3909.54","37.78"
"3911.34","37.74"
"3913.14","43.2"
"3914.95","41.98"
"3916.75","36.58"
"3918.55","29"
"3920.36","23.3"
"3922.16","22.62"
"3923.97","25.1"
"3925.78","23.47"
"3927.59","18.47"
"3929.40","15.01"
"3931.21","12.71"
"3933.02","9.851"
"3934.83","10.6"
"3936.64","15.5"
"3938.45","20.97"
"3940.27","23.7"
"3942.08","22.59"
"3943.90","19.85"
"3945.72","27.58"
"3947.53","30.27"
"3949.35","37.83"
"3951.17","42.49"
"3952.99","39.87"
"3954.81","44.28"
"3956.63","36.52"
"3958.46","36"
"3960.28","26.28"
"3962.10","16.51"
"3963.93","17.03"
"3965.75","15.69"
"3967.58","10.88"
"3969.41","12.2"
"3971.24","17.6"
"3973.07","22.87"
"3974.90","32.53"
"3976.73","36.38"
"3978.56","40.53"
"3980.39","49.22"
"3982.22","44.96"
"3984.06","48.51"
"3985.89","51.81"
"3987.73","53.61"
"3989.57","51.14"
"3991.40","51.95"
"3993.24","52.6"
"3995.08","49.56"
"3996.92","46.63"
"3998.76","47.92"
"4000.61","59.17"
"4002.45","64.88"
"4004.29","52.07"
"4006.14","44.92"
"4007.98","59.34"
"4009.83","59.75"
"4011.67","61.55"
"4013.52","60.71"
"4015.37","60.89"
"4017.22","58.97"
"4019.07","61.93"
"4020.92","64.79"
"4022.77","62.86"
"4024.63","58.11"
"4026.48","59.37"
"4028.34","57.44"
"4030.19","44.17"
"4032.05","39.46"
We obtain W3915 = 5.9 AA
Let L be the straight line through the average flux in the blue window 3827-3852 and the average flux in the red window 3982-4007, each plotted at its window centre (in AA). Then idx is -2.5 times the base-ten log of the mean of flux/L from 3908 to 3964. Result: 0.367 mag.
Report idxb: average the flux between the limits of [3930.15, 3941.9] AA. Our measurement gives 16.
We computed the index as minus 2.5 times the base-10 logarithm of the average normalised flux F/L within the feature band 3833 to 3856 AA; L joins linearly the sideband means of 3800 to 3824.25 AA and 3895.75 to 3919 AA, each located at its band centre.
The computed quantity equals 0.373 mag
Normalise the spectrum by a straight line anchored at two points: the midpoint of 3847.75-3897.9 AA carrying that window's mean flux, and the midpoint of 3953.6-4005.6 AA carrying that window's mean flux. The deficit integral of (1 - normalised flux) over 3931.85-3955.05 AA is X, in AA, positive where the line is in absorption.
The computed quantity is 5.59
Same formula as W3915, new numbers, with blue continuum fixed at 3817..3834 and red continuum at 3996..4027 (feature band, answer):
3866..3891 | 4.6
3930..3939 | 5.9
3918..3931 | 5.4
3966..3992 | 7.2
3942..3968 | 9.1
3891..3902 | -1.0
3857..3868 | 1.4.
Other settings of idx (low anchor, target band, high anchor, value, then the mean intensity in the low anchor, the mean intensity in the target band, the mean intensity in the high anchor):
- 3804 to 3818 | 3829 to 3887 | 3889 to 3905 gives 0.45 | 27.9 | 20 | 32.3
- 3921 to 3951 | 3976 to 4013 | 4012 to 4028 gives -0.06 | 21.6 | 51.5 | 60.8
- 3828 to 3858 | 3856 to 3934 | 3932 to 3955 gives -0.13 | 18.7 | 25.4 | 26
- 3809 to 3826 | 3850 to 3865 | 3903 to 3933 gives 0.16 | 20.5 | 20.2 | 27.8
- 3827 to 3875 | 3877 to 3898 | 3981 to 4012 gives 0.08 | 19.4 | 26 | 52.8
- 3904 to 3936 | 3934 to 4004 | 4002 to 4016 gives 0.26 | 26.2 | 35.2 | 57.7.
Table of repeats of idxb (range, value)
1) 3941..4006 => 37.5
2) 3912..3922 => 34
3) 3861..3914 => 27.3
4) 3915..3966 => 25.4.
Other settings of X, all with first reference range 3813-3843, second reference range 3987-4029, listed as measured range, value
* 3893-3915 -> -0.6 AA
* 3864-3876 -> 0.9 AA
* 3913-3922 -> 0.6 AA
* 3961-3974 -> 8.5 AA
